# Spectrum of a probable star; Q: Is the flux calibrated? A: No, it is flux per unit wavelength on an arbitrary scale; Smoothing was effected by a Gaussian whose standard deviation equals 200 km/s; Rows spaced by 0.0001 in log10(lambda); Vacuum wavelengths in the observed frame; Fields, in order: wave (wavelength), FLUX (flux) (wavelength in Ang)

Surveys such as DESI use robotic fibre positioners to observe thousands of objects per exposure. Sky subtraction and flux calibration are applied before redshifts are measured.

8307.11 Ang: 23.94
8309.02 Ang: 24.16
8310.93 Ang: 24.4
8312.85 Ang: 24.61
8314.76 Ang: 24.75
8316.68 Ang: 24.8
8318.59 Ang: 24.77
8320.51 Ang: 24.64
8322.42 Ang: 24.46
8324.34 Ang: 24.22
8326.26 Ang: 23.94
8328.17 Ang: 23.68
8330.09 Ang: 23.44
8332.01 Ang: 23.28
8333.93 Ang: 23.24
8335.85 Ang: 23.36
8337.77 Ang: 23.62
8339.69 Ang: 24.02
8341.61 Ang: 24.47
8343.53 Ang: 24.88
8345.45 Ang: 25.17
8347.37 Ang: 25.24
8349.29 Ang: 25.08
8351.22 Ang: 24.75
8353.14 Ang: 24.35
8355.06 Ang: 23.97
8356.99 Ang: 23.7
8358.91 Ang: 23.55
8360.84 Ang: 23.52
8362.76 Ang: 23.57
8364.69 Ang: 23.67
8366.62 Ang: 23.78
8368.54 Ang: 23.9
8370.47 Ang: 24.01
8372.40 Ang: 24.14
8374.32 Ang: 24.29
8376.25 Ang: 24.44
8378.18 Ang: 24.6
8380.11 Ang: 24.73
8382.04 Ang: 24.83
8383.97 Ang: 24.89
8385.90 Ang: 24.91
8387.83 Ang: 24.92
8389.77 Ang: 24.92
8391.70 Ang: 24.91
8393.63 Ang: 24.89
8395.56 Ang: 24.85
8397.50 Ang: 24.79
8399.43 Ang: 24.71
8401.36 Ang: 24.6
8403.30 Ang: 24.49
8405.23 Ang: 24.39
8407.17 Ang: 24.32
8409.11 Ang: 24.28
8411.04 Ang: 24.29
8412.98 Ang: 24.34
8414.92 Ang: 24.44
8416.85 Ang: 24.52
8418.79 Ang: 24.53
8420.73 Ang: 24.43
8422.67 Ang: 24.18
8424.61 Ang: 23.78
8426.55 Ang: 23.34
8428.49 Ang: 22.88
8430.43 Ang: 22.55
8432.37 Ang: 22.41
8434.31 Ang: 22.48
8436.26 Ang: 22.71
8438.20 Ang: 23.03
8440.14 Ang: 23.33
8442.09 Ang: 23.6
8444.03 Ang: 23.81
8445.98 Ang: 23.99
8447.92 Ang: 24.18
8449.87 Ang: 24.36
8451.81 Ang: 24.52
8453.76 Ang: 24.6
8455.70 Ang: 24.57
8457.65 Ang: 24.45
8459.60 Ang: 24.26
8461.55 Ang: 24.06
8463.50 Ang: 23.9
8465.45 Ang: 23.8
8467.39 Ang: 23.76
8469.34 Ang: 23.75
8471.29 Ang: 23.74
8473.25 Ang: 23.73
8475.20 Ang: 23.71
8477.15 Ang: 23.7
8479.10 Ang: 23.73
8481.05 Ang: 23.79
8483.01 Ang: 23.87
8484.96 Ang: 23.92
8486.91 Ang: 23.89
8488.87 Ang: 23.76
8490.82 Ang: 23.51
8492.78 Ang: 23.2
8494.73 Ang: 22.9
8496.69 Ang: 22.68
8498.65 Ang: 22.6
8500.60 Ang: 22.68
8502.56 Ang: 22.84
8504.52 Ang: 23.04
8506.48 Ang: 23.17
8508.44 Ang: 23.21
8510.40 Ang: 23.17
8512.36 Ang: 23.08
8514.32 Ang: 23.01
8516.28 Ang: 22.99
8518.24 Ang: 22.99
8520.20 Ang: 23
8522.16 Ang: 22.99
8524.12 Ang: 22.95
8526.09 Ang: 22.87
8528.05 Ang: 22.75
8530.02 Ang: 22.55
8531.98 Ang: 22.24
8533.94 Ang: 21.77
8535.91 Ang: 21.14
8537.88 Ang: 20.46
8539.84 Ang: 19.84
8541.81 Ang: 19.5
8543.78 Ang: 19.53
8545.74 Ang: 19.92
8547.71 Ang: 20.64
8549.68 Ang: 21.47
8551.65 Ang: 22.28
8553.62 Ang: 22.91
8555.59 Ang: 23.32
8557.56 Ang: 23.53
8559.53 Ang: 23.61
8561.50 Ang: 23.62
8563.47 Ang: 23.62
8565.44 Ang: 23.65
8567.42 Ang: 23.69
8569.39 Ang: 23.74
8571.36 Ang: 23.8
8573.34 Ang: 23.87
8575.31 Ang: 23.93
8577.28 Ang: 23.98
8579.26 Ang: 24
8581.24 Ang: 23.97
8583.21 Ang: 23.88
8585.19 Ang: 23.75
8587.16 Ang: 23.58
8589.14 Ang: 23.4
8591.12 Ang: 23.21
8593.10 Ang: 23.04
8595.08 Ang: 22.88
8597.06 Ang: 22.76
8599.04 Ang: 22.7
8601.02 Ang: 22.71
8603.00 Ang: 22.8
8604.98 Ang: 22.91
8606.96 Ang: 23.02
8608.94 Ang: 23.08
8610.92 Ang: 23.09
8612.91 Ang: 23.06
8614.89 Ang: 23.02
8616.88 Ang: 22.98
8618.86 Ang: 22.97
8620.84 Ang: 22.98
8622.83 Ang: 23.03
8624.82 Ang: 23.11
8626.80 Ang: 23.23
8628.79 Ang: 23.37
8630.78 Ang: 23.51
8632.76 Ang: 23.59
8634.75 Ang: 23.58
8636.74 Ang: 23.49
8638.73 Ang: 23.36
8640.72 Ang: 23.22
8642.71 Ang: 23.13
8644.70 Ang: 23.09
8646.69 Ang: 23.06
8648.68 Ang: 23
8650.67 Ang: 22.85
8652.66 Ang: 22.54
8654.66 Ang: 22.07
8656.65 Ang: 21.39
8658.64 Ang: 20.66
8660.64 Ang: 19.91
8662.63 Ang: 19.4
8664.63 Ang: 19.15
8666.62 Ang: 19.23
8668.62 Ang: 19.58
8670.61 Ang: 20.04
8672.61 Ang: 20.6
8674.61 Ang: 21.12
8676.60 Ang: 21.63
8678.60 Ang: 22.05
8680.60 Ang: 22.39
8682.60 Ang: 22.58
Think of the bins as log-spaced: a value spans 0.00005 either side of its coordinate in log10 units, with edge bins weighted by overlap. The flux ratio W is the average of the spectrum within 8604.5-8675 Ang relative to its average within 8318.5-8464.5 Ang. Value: 0.92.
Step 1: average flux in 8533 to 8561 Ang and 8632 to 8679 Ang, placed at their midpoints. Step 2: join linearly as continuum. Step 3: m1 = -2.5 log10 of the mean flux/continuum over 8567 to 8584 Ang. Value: -0.113 mag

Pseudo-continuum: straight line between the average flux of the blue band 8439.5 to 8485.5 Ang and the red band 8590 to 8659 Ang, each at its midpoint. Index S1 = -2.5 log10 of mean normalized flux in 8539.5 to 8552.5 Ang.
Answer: 0.15 mag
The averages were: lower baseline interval 24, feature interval 20.5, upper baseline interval 22.9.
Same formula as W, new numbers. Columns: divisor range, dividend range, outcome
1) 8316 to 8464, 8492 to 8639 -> 0.95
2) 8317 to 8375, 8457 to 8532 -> 0.97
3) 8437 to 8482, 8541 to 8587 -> 0.96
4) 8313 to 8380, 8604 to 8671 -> 0.93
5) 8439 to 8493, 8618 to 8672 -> 0.93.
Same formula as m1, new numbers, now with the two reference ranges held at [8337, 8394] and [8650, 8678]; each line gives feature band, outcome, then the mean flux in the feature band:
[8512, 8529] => -0.02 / 23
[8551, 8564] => -0.06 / 23.3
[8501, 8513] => -0.02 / 23.1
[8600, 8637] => -0.09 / 23.1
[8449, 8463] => -0.05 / 24.4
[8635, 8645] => -0.11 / 23.3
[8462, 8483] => -0.03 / 23.8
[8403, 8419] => -0.03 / 24.4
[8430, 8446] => 0.02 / 23.1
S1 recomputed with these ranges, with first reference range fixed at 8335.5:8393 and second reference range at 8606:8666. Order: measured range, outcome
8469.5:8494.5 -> 0.00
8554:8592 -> -0.03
